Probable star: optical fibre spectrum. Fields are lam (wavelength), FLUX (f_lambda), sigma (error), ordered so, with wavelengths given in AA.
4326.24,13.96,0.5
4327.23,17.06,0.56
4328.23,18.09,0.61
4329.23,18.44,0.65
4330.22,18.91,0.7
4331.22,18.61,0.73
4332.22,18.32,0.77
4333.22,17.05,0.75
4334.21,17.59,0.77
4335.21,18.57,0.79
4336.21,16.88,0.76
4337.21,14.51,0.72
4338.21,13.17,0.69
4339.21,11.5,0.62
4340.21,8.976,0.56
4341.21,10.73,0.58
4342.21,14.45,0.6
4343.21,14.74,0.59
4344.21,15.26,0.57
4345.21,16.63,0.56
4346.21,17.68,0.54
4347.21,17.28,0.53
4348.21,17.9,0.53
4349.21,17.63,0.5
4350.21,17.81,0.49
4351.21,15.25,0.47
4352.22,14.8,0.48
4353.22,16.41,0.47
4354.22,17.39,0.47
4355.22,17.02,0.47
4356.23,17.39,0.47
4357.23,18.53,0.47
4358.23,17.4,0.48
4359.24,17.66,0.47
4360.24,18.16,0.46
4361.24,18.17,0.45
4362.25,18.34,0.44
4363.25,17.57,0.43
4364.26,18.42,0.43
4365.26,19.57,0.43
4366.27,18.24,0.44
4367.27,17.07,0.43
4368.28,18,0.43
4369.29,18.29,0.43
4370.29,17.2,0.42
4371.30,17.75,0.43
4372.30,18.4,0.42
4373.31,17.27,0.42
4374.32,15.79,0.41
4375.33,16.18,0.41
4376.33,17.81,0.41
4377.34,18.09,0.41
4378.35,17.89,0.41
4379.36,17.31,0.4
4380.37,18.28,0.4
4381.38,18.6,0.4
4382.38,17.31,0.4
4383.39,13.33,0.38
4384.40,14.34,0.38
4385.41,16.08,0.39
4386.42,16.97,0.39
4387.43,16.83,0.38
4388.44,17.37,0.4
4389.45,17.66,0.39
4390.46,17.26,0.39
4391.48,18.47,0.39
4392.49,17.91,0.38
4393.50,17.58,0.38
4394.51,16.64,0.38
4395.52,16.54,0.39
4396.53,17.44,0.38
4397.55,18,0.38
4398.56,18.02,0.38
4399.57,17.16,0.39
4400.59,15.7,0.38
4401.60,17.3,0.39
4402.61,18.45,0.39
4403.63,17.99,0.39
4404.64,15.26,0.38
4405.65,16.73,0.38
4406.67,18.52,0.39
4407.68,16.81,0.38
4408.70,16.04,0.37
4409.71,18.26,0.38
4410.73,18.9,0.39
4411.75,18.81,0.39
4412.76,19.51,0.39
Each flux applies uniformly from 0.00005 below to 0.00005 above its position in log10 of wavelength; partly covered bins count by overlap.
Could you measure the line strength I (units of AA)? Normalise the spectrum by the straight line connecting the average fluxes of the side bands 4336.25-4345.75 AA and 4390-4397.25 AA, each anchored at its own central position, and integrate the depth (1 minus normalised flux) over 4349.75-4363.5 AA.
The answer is -2.4 AA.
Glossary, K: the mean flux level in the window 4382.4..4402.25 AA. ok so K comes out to 16.9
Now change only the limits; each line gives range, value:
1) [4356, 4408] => 17.4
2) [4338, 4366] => 16.3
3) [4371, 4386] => 17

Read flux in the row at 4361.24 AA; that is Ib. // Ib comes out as 18.17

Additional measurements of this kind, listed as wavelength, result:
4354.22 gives 17.39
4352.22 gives 14.8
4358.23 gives 17.4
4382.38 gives 17.31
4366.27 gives 18.24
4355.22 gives 17.02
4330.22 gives 18.91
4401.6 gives 17.3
